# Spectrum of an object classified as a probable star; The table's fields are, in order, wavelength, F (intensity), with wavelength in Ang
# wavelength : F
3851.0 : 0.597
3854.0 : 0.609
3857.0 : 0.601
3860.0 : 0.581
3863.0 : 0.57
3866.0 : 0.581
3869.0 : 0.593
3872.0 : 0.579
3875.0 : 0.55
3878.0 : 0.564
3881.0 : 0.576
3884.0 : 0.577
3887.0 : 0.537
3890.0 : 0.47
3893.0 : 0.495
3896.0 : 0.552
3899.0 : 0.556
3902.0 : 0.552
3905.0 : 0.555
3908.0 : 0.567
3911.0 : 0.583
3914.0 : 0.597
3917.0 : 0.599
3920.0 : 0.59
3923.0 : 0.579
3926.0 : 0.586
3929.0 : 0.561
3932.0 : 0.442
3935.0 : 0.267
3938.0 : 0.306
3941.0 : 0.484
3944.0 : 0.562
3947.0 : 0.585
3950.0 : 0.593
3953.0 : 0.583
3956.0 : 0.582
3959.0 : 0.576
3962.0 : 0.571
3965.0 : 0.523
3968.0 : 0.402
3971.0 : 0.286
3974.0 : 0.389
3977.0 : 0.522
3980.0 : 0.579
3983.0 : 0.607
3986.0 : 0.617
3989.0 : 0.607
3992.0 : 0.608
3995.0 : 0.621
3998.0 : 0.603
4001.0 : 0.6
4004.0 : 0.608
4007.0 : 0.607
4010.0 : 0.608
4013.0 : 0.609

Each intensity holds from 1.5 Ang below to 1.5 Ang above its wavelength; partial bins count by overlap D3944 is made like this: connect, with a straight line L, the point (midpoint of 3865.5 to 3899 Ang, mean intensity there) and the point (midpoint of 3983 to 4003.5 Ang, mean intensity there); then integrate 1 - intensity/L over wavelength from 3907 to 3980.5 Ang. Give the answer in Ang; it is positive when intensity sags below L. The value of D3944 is 8.48 Ang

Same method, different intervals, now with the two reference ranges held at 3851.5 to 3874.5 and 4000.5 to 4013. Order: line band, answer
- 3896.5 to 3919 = 0.8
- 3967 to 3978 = 3.8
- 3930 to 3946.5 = 4.7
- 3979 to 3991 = 0.0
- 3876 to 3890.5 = 1.0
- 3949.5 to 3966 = 0.8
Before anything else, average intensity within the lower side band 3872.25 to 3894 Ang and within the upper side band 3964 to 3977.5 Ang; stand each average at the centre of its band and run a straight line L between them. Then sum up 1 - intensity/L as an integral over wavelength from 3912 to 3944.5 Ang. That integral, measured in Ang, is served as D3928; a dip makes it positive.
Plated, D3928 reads -2.0 Ang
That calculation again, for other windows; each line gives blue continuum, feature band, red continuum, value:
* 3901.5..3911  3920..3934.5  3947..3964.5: 1.04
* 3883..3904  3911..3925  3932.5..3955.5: -2.19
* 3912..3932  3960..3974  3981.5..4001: 3.58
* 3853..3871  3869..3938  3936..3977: 1.11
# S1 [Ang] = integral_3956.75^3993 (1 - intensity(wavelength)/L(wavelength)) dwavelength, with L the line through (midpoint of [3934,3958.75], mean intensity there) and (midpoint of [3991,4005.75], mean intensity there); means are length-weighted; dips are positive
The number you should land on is 2.42 Ang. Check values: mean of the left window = 0.504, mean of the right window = 0.608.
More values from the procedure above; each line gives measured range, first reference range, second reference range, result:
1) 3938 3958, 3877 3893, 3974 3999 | 0.7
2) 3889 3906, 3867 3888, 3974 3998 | 1.2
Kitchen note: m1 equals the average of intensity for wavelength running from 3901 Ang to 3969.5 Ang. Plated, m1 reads 0.532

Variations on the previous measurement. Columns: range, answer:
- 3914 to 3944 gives 0.499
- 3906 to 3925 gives 0.585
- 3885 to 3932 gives 0.555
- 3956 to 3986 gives 0.505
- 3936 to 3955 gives 0.514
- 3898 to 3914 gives 0.566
